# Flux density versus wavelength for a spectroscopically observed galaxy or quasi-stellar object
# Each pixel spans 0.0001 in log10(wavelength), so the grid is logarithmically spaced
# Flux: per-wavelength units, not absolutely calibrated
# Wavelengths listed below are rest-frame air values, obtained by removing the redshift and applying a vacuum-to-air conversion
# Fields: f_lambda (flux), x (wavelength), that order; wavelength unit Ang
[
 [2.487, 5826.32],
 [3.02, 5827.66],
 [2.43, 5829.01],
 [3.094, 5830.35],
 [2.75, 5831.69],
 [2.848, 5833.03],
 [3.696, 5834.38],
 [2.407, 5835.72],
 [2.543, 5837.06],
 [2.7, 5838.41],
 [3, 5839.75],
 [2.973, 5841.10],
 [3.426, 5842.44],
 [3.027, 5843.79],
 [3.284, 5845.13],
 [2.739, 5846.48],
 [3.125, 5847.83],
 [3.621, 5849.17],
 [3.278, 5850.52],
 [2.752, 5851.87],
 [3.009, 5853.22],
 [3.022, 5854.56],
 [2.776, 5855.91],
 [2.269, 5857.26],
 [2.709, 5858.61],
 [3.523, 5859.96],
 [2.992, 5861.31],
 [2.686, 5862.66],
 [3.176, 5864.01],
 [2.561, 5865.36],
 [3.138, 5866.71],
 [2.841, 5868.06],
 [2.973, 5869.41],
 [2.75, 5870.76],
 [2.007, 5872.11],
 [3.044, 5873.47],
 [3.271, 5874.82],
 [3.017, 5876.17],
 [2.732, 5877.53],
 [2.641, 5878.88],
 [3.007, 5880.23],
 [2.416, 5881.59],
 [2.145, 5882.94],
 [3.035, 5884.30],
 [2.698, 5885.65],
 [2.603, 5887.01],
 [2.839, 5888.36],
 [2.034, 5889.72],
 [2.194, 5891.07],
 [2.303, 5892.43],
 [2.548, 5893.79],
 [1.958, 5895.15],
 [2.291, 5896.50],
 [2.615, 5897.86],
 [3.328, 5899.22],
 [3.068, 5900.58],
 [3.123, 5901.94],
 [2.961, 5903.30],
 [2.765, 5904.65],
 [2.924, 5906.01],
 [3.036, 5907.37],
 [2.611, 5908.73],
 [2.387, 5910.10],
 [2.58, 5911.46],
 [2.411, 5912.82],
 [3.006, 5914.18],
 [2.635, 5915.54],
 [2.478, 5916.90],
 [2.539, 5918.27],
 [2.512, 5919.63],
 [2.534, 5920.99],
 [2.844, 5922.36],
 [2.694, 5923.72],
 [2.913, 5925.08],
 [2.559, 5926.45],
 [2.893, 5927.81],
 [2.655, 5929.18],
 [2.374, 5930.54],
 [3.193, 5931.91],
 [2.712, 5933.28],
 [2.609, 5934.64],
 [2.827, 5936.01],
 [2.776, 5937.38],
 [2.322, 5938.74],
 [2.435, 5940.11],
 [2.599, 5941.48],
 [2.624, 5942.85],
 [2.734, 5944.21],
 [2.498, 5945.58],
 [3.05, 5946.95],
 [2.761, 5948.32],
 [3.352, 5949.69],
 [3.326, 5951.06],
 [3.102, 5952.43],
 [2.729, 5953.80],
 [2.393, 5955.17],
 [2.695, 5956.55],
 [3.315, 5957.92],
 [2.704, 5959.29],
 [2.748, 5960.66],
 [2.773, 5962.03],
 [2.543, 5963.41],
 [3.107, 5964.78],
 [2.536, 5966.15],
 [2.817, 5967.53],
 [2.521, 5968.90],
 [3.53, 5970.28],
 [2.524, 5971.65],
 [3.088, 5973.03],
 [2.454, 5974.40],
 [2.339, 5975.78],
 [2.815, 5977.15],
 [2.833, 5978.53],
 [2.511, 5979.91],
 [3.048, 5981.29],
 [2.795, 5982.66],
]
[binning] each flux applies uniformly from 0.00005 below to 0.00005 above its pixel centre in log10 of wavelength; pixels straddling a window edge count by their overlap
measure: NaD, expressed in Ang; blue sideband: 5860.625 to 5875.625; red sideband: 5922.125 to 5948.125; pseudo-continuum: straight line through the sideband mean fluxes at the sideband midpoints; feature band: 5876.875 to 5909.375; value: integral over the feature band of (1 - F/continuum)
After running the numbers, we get 1.6 Ang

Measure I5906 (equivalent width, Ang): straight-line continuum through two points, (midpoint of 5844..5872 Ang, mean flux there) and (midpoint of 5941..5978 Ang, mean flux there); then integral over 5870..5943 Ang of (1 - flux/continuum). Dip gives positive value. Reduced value 5.3 Ang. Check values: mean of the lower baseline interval 2.94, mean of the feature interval 2.67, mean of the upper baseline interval 2.8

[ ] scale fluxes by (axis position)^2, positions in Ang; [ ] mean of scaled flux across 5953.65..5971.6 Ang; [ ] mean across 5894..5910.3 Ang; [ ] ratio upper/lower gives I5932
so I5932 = 1.03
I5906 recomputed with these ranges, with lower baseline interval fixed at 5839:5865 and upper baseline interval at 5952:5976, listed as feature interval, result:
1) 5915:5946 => 2.1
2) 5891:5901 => 1.3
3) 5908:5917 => 0.9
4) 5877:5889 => 1.1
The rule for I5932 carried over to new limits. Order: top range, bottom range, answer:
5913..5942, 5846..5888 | 0.95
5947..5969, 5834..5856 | 0.98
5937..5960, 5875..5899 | 1.11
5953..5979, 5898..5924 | 1.02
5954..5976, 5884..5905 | 1.07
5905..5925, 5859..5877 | 0.93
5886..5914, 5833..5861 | 0.90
